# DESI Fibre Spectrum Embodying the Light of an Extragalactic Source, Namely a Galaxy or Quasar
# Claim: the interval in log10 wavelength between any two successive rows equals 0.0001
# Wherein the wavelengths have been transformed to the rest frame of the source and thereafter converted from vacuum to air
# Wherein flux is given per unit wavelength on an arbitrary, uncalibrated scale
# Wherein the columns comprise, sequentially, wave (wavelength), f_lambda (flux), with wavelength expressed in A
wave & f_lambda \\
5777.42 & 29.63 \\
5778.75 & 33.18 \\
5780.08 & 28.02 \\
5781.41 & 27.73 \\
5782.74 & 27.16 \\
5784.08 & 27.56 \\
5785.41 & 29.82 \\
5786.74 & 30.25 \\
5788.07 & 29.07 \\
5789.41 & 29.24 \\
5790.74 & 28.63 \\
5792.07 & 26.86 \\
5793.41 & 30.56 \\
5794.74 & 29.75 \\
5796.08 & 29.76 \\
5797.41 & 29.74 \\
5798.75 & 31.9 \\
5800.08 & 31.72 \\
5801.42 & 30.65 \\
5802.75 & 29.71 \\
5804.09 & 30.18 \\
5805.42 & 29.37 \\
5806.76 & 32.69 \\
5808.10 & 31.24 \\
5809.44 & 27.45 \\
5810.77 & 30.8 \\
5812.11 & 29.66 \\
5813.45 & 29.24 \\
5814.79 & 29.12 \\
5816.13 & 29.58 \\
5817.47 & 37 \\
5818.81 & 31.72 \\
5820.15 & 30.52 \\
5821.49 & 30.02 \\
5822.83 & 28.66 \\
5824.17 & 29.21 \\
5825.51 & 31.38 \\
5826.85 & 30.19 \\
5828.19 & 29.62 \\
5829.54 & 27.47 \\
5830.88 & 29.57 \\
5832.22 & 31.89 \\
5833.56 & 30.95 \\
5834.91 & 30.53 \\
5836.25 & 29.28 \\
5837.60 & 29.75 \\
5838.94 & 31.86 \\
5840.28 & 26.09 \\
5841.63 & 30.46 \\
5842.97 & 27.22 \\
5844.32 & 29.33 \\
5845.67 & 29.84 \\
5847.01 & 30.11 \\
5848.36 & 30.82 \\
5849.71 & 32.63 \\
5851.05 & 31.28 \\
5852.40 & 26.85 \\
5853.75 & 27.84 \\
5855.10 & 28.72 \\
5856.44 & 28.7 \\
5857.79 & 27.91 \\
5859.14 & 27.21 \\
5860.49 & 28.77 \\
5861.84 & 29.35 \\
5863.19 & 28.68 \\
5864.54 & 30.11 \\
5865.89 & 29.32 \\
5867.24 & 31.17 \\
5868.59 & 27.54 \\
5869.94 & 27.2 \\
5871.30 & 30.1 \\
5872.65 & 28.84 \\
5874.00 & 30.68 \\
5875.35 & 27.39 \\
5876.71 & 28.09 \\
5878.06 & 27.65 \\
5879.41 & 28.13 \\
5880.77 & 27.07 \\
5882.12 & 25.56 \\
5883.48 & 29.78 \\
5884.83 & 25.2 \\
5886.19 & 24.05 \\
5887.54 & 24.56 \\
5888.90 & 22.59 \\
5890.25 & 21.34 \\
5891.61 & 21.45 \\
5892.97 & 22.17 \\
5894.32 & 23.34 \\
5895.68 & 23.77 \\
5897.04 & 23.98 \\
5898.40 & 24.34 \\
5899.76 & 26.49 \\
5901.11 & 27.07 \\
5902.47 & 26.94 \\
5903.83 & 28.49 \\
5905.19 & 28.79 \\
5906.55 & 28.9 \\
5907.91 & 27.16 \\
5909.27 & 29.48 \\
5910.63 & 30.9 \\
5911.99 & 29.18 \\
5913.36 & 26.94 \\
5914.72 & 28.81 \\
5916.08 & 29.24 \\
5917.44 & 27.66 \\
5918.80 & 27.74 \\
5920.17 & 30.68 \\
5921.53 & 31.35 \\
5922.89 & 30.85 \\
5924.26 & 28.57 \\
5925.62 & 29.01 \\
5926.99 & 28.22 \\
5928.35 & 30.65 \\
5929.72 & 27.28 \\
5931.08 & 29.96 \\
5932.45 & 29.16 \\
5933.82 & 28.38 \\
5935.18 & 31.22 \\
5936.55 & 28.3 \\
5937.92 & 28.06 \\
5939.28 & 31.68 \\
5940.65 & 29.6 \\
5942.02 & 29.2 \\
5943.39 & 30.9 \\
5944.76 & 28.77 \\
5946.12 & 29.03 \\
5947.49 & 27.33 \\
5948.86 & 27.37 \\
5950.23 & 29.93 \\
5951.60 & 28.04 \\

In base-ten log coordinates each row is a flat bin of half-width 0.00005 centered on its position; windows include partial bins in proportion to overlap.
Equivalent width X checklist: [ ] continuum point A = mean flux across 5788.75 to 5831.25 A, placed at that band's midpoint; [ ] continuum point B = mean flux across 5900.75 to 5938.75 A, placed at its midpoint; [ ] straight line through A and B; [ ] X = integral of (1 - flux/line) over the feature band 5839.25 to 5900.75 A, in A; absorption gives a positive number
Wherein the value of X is 4.2 A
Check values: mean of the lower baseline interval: 30.1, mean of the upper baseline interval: 28.9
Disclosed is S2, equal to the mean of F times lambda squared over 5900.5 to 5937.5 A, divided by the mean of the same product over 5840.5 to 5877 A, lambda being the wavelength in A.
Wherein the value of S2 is 1.01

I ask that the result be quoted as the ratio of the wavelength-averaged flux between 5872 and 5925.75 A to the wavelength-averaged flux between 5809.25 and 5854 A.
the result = 0.90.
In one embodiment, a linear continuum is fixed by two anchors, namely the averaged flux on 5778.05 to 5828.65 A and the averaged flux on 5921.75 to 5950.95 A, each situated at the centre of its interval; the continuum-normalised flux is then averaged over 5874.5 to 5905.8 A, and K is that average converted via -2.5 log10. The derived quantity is 0.15 mag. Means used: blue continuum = 30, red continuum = 29.2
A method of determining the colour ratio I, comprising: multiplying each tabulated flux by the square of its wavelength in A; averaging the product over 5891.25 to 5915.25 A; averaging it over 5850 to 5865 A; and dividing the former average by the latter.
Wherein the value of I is 0.94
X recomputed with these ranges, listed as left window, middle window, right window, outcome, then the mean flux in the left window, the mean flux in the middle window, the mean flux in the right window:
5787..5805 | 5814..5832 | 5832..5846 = -0.4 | 29.8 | 30.3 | 29.7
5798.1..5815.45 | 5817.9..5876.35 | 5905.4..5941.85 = 0.8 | 30.3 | 29.5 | 29.2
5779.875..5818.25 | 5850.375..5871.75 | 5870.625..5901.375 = -1.5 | 29.8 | 28.8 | 25.8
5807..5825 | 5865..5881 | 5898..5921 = 0.2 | 30.4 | 28.7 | 28.2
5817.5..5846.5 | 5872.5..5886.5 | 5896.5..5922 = 0.6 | 30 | 27.5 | 28.1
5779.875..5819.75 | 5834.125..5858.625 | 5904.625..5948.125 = 0.2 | 29.9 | 29.4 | 29.2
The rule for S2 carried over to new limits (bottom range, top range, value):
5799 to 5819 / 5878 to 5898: 0.82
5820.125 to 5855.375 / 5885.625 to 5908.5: 0.86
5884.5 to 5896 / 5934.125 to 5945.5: 1.31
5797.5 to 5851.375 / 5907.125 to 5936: 1.00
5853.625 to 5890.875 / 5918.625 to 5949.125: 1.08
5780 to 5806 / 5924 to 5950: 1.04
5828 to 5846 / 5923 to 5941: 1.02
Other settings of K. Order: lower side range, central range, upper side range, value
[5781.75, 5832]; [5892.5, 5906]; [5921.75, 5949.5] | 0.15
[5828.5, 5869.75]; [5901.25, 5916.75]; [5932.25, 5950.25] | 0.03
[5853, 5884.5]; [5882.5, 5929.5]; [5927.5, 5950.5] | 0.07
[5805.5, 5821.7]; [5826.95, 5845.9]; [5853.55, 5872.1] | 0.01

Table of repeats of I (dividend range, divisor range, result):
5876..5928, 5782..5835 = 0.93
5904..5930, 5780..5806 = 1.03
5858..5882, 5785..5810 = 0.98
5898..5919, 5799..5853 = 0.96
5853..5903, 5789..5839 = 0.91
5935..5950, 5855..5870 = 1.04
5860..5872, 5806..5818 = 0.97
